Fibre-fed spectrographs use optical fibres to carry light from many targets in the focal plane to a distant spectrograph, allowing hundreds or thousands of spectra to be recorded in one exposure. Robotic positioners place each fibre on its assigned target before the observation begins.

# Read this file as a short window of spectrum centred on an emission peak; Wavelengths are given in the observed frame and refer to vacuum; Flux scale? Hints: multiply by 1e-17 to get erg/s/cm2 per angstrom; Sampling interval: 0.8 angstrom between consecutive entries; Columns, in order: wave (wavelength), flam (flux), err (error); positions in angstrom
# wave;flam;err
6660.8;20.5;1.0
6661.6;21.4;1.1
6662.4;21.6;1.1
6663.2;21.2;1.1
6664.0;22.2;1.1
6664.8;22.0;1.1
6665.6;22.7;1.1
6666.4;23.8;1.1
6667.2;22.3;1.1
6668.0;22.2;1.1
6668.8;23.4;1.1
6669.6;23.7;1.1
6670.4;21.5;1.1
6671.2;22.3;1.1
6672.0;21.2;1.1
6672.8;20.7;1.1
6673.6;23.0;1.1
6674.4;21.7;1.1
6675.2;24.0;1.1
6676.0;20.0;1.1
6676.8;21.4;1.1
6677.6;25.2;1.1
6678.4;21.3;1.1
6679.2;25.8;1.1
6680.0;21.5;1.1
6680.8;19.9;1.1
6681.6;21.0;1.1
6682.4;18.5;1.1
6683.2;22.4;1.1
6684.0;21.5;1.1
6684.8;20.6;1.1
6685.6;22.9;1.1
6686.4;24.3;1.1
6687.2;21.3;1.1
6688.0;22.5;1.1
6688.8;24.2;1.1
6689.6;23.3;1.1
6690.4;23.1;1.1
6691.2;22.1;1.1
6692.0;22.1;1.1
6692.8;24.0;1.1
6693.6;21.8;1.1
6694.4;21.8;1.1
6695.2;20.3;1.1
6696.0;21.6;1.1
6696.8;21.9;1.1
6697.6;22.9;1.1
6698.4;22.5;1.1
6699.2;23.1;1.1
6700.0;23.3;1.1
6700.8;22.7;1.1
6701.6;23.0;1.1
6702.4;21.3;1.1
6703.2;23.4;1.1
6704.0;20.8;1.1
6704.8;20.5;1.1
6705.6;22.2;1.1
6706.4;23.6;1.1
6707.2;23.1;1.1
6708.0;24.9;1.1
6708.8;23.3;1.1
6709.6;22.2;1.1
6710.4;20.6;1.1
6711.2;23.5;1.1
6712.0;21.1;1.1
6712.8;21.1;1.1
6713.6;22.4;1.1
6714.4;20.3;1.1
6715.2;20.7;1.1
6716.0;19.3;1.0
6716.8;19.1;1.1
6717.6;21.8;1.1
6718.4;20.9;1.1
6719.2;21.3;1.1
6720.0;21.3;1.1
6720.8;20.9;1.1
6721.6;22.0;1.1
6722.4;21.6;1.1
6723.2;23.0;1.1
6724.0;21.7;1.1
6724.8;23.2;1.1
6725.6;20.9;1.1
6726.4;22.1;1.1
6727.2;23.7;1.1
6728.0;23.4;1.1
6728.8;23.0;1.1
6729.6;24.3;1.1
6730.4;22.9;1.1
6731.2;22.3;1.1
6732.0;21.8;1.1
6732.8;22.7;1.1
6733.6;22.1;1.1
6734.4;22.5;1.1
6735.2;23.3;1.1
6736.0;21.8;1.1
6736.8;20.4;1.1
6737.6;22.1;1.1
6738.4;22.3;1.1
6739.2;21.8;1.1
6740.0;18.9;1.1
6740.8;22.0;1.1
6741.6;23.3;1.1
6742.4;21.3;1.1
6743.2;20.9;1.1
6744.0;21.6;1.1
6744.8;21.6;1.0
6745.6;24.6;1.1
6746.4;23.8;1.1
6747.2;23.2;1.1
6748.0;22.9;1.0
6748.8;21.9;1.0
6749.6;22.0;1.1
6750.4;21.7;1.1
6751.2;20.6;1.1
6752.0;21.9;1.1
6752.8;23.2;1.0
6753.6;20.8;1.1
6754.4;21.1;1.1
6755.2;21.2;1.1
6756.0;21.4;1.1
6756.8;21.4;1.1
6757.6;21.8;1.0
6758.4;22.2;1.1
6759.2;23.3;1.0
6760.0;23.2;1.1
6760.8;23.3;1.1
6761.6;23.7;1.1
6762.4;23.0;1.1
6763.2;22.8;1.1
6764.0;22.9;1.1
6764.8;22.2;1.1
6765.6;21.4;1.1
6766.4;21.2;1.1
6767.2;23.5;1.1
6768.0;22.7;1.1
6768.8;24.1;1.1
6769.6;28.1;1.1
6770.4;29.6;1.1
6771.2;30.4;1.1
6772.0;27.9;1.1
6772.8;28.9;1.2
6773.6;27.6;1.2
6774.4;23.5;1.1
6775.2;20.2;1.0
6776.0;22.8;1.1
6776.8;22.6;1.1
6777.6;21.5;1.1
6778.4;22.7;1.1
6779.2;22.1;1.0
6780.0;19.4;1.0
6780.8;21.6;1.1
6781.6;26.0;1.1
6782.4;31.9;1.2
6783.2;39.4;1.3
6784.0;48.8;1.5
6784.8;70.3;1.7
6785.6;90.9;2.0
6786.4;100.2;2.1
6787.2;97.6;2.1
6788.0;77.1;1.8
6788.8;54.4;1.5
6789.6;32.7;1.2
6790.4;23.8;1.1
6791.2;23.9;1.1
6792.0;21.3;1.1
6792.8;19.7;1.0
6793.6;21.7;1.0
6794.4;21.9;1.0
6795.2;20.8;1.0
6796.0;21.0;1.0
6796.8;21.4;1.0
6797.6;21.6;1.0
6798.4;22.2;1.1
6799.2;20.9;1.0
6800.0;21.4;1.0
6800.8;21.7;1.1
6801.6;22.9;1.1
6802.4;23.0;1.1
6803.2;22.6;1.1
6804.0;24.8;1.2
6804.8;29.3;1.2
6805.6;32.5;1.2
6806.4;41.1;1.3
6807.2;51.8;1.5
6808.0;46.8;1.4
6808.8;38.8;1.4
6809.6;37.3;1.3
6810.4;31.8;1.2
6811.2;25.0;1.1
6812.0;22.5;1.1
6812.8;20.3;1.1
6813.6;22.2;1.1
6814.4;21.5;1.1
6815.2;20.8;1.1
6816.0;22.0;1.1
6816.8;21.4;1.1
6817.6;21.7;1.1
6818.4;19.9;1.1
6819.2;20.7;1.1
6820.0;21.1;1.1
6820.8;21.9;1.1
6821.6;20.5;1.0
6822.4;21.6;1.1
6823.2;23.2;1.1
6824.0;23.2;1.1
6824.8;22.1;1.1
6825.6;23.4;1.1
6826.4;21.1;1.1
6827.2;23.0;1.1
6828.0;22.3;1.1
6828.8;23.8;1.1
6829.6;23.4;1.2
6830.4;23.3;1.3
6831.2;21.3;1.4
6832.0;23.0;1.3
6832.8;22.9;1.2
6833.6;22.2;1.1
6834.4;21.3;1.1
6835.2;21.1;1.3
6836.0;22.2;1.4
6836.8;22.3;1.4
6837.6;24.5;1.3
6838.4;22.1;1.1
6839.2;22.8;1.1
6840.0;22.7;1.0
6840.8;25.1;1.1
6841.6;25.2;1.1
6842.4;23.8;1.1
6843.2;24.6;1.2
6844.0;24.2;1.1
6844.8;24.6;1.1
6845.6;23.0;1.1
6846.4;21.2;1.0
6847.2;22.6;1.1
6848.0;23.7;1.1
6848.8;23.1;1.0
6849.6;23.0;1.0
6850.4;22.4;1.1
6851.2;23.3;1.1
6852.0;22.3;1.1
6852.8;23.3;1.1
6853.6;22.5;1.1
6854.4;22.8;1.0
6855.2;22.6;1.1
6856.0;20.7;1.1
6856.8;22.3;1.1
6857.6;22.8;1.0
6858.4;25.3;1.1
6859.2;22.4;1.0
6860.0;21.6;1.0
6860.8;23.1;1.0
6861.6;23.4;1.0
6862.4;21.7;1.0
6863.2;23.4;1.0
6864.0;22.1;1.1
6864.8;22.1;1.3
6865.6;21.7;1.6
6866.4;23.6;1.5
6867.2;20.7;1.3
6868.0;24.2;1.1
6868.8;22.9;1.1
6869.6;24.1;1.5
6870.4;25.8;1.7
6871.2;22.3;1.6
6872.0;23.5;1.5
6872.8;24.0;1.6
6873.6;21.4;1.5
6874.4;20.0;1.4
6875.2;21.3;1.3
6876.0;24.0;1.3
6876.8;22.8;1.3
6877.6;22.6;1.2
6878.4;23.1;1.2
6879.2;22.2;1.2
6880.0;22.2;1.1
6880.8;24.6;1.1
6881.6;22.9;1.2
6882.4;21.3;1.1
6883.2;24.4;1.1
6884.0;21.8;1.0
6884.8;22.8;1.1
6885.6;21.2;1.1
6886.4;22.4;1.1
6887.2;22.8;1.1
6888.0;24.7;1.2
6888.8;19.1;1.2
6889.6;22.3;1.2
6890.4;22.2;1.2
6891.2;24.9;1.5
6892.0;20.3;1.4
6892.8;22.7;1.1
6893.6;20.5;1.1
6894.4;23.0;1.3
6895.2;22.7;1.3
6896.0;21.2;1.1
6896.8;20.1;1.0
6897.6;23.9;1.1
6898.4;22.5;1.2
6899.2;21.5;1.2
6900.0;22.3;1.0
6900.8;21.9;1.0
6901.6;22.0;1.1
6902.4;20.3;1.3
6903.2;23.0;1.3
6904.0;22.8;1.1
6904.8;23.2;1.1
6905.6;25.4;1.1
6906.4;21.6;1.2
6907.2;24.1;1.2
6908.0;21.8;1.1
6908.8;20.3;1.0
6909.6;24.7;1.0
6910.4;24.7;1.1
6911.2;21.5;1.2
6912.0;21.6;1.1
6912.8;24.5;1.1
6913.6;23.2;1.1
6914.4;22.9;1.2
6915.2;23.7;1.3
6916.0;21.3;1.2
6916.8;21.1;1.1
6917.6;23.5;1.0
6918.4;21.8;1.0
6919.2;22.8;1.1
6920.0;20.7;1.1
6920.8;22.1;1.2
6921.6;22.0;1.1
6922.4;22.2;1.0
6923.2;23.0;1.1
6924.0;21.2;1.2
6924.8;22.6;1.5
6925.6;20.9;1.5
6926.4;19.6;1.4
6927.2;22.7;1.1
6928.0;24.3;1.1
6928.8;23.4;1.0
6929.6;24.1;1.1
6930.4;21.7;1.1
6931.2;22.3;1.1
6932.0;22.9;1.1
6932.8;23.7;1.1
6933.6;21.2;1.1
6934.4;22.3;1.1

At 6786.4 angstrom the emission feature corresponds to Halpha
